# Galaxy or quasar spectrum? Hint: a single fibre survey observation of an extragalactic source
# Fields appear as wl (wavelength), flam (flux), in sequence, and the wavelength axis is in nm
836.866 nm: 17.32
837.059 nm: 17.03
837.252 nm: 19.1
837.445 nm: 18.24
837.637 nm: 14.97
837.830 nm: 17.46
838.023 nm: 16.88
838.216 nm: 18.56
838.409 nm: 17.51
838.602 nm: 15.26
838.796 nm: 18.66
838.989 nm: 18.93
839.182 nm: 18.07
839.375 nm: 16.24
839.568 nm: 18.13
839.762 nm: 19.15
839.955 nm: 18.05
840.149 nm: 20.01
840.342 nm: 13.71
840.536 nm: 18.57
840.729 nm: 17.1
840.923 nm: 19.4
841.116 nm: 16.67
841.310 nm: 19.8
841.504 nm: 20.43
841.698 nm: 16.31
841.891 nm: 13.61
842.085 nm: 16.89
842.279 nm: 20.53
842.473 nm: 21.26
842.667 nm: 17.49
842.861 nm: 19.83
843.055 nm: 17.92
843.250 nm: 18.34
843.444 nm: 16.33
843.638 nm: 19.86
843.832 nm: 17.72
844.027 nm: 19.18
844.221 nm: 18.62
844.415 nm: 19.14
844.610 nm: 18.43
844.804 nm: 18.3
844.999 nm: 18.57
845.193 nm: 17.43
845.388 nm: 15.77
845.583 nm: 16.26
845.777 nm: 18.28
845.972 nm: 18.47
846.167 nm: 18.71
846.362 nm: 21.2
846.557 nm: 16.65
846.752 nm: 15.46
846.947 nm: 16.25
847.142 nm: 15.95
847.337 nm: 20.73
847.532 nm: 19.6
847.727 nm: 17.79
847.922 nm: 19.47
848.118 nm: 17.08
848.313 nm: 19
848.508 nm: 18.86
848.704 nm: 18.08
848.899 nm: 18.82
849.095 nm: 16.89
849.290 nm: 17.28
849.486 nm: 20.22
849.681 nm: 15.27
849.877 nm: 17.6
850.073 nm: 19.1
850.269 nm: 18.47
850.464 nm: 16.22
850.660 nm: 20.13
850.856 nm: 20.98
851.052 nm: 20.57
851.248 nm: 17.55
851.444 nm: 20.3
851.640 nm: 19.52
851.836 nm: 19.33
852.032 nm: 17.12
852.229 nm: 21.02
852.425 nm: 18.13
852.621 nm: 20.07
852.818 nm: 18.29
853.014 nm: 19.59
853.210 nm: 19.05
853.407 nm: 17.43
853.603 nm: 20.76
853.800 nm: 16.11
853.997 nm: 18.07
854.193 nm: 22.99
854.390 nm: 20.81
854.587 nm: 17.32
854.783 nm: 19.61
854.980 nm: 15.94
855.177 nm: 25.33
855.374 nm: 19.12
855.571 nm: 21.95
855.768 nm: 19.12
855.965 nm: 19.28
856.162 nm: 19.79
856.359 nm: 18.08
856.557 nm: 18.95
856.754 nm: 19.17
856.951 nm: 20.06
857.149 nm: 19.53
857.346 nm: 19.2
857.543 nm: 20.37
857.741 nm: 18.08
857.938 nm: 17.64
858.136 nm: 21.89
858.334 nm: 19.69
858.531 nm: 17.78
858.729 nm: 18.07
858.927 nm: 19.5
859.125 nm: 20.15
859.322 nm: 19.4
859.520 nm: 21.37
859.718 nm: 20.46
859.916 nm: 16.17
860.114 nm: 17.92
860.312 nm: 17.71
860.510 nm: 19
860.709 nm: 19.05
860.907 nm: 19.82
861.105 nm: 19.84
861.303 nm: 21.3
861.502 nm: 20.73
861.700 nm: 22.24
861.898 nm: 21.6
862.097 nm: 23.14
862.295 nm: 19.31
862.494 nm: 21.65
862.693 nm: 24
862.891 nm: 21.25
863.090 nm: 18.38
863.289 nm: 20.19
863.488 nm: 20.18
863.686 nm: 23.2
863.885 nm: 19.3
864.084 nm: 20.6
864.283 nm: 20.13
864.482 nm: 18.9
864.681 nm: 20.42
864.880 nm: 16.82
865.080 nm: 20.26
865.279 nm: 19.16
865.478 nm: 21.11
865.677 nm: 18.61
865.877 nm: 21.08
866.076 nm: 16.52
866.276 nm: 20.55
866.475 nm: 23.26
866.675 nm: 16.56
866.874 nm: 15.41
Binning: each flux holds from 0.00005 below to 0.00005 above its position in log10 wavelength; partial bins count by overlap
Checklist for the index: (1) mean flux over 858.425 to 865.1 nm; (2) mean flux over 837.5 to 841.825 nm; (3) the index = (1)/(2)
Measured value 1.13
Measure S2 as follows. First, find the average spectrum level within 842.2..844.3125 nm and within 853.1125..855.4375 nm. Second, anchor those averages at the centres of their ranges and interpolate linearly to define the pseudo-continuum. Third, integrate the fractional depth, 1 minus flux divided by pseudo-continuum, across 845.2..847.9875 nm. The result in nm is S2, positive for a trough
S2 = 0.16 nm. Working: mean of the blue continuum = 18.8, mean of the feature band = 17.9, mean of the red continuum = 19.4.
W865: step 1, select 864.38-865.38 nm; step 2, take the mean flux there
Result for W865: 19.1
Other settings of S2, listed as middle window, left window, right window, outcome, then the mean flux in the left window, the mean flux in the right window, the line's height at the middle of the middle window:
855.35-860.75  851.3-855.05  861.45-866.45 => 0.114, 19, 20.4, 19.7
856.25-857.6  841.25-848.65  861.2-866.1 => 0.023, 18.2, 20.5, 19.6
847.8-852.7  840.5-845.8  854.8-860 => 0.035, 18.1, 19.5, 18.8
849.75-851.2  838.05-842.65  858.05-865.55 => 0.003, 17.9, 20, 18.9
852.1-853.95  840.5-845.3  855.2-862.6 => 0.031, 18.3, 19.7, 19.2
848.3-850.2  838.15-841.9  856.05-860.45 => 0.041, 17.8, 19.1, 18.5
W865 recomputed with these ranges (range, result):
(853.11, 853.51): 18.3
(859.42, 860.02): 19.3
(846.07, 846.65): 18.9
